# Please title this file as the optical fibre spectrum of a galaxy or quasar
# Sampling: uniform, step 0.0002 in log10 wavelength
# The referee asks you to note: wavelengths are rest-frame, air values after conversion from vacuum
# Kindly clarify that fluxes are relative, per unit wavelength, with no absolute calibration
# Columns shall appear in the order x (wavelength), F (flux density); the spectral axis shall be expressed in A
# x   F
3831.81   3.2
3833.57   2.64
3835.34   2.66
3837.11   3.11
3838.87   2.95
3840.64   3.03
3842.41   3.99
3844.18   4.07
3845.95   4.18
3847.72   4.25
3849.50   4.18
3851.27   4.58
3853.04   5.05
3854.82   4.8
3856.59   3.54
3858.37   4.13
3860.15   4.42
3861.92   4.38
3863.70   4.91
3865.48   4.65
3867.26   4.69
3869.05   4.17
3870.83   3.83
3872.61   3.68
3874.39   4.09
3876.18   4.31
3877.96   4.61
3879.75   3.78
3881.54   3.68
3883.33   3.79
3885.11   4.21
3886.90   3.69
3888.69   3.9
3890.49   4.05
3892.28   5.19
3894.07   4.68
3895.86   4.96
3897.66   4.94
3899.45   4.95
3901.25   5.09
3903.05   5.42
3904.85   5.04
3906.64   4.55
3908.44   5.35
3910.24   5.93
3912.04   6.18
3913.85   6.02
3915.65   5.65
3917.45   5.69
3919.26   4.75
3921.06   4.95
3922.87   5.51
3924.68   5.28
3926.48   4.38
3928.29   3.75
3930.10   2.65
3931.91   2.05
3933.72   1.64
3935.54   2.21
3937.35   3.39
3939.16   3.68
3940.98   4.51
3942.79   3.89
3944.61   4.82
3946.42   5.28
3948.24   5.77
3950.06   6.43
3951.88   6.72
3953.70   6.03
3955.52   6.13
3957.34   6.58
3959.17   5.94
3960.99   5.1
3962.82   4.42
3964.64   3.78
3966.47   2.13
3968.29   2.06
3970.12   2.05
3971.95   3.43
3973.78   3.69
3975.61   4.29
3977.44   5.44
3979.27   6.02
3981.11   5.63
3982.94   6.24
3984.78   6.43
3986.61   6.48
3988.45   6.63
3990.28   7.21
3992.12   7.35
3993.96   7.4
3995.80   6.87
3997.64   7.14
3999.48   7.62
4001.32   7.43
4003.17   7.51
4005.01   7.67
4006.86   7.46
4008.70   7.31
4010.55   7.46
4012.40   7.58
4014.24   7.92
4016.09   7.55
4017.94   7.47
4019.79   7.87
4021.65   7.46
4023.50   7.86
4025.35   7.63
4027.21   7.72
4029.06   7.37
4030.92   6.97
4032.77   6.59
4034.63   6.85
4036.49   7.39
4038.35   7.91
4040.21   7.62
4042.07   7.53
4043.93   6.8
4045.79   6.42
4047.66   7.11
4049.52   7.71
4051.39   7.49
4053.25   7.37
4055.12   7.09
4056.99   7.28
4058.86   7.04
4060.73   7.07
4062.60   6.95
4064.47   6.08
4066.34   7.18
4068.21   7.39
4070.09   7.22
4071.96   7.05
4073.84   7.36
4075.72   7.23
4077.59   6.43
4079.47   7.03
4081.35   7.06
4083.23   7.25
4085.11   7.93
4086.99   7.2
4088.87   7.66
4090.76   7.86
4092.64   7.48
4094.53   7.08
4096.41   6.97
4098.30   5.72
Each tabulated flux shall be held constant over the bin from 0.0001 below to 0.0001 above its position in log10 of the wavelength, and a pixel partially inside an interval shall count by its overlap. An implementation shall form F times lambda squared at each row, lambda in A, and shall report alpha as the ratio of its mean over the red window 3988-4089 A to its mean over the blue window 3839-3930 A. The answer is 1.73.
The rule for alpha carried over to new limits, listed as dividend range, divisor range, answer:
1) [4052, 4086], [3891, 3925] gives 1.47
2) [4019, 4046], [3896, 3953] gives 1.64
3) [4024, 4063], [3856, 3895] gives 1.88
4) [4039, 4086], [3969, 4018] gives 1.14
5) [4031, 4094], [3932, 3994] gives 1.54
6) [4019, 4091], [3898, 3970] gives 1.65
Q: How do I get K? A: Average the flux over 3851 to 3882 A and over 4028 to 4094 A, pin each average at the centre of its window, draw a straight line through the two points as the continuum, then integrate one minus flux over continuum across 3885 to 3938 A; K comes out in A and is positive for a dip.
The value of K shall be 4.2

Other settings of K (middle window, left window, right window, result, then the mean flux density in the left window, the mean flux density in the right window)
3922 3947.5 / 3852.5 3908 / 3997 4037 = 8.3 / 4.43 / 7.45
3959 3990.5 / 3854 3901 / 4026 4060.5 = 6.8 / 4.32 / 7.24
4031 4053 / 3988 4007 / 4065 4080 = -0.1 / 7.31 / 7.09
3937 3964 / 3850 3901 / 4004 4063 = 2.4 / 4.35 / 7.36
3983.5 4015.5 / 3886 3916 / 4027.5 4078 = -4.3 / 5.02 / 7.15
